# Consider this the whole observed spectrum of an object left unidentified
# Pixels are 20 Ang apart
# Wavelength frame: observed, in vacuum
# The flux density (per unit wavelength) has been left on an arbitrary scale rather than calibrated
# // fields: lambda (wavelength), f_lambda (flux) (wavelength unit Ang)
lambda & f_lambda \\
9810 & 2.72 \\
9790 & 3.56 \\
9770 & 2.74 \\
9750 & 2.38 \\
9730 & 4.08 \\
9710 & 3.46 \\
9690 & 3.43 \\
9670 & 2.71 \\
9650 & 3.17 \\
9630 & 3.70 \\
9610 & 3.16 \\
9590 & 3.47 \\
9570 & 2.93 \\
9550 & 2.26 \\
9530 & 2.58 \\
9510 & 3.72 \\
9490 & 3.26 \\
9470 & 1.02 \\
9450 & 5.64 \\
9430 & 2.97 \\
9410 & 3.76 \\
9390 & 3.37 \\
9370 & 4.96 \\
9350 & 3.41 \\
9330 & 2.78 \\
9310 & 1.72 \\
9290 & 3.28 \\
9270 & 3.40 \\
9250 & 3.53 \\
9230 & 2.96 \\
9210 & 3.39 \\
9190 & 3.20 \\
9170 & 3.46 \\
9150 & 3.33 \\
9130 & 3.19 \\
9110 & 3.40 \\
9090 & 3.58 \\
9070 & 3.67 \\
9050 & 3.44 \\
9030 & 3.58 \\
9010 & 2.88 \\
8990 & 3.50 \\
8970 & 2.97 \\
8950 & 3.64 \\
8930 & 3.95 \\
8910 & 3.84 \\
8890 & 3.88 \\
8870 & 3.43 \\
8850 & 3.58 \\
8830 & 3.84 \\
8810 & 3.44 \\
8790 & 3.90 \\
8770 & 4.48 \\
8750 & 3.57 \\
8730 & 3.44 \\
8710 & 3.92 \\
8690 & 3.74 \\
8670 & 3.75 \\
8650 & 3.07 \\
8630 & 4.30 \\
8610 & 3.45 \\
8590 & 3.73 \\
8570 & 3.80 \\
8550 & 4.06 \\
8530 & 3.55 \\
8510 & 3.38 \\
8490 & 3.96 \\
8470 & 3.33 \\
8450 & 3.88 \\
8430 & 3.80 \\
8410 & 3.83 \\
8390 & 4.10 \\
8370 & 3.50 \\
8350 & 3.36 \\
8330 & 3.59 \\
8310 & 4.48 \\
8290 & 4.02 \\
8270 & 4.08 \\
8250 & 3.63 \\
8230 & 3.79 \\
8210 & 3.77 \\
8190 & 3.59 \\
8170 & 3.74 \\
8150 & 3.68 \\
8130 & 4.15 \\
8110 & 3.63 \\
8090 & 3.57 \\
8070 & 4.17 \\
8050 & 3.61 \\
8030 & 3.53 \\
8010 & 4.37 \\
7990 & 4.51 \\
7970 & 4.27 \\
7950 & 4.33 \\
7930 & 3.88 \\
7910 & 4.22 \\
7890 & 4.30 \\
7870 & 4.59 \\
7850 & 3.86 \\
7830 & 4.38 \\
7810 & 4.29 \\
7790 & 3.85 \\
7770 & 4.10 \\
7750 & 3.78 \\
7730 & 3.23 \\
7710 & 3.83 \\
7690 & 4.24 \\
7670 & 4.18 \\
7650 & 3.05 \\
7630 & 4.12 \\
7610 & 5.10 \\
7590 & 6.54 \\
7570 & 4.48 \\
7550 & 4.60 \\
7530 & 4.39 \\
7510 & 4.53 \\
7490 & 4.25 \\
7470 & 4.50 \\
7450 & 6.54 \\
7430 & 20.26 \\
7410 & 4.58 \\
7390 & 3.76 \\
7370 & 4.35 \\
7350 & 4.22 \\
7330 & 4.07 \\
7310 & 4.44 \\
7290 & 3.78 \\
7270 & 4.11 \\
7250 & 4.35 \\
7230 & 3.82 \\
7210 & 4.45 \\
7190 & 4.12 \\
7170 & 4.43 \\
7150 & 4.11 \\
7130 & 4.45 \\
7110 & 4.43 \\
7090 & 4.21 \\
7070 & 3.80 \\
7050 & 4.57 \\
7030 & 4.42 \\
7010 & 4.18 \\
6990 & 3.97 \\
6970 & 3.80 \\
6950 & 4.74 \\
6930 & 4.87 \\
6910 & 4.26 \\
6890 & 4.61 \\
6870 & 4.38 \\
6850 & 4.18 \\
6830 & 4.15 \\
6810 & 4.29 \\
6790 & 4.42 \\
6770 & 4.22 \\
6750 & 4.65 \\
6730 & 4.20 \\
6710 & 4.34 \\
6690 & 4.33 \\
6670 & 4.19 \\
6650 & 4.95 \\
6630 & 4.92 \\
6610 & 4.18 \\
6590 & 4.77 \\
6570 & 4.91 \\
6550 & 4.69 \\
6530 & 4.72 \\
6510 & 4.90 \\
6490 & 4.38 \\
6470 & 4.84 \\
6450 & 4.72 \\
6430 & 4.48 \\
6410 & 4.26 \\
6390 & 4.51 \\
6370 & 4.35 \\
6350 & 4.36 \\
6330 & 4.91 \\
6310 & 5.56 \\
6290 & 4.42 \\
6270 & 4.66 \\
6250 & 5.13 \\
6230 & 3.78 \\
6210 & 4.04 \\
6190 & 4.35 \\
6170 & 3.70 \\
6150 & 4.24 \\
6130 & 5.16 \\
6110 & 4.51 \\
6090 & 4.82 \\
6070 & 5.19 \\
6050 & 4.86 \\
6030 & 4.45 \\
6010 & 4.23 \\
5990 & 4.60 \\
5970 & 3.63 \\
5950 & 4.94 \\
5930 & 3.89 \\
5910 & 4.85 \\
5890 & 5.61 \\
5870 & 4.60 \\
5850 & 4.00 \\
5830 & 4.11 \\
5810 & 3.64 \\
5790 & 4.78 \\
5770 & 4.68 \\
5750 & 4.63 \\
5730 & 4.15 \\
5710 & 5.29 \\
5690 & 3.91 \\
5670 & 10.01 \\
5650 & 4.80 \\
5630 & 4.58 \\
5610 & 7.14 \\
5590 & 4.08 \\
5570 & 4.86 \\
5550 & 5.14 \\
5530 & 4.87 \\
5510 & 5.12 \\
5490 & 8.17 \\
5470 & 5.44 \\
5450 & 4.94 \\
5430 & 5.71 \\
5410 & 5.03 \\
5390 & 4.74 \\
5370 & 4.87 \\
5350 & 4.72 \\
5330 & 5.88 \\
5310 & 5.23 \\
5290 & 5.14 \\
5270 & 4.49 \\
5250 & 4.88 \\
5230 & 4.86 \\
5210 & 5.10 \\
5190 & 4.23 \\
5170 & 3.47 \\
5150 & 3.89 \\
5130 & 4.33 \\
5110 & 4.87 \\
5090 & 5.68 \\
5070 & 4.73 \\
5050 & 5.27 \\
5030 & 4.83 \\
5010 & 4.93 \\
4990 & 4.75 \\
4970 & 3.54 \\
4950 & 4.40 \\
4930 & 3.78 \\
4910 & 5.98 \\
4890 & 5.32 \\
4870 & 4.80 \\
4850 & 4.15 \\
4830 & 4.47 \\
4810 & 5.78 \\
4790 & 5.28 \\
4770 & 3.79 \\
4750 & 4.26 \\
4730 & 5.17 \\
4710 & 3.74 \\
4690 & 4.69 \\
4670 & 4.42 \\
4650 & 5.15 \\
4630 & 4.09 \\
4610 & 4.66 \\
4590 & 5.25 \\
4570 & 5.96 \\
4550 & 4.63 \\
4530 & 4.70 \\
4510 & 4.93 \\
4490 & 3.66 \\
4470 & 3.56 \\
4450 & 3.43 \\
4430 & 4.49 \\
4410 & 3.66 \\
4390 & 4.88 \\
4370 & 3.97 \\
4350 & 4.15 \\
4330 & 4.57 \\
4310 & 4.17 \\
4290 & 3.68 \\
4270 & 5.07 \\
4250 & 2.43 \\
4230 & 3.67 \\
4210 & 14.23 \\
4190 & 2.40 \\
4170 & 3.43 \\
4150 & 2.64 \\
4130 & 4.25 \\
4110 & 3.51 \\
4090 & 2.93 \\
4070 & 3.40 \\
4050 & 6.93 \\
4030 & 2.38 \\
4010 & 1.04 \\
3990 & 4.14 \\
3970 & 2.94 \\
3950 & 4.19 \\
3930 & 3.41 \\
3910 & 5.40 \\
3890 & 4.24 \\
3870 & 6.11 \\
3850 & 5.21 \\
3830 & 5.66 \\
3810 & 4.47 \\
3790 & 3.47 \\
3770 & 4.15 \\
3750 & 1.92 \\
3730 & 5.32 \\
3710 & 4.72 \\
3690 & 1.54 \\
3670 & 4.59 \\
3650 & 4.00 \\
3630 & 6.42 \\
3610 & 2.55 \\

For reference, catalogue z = 0.131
